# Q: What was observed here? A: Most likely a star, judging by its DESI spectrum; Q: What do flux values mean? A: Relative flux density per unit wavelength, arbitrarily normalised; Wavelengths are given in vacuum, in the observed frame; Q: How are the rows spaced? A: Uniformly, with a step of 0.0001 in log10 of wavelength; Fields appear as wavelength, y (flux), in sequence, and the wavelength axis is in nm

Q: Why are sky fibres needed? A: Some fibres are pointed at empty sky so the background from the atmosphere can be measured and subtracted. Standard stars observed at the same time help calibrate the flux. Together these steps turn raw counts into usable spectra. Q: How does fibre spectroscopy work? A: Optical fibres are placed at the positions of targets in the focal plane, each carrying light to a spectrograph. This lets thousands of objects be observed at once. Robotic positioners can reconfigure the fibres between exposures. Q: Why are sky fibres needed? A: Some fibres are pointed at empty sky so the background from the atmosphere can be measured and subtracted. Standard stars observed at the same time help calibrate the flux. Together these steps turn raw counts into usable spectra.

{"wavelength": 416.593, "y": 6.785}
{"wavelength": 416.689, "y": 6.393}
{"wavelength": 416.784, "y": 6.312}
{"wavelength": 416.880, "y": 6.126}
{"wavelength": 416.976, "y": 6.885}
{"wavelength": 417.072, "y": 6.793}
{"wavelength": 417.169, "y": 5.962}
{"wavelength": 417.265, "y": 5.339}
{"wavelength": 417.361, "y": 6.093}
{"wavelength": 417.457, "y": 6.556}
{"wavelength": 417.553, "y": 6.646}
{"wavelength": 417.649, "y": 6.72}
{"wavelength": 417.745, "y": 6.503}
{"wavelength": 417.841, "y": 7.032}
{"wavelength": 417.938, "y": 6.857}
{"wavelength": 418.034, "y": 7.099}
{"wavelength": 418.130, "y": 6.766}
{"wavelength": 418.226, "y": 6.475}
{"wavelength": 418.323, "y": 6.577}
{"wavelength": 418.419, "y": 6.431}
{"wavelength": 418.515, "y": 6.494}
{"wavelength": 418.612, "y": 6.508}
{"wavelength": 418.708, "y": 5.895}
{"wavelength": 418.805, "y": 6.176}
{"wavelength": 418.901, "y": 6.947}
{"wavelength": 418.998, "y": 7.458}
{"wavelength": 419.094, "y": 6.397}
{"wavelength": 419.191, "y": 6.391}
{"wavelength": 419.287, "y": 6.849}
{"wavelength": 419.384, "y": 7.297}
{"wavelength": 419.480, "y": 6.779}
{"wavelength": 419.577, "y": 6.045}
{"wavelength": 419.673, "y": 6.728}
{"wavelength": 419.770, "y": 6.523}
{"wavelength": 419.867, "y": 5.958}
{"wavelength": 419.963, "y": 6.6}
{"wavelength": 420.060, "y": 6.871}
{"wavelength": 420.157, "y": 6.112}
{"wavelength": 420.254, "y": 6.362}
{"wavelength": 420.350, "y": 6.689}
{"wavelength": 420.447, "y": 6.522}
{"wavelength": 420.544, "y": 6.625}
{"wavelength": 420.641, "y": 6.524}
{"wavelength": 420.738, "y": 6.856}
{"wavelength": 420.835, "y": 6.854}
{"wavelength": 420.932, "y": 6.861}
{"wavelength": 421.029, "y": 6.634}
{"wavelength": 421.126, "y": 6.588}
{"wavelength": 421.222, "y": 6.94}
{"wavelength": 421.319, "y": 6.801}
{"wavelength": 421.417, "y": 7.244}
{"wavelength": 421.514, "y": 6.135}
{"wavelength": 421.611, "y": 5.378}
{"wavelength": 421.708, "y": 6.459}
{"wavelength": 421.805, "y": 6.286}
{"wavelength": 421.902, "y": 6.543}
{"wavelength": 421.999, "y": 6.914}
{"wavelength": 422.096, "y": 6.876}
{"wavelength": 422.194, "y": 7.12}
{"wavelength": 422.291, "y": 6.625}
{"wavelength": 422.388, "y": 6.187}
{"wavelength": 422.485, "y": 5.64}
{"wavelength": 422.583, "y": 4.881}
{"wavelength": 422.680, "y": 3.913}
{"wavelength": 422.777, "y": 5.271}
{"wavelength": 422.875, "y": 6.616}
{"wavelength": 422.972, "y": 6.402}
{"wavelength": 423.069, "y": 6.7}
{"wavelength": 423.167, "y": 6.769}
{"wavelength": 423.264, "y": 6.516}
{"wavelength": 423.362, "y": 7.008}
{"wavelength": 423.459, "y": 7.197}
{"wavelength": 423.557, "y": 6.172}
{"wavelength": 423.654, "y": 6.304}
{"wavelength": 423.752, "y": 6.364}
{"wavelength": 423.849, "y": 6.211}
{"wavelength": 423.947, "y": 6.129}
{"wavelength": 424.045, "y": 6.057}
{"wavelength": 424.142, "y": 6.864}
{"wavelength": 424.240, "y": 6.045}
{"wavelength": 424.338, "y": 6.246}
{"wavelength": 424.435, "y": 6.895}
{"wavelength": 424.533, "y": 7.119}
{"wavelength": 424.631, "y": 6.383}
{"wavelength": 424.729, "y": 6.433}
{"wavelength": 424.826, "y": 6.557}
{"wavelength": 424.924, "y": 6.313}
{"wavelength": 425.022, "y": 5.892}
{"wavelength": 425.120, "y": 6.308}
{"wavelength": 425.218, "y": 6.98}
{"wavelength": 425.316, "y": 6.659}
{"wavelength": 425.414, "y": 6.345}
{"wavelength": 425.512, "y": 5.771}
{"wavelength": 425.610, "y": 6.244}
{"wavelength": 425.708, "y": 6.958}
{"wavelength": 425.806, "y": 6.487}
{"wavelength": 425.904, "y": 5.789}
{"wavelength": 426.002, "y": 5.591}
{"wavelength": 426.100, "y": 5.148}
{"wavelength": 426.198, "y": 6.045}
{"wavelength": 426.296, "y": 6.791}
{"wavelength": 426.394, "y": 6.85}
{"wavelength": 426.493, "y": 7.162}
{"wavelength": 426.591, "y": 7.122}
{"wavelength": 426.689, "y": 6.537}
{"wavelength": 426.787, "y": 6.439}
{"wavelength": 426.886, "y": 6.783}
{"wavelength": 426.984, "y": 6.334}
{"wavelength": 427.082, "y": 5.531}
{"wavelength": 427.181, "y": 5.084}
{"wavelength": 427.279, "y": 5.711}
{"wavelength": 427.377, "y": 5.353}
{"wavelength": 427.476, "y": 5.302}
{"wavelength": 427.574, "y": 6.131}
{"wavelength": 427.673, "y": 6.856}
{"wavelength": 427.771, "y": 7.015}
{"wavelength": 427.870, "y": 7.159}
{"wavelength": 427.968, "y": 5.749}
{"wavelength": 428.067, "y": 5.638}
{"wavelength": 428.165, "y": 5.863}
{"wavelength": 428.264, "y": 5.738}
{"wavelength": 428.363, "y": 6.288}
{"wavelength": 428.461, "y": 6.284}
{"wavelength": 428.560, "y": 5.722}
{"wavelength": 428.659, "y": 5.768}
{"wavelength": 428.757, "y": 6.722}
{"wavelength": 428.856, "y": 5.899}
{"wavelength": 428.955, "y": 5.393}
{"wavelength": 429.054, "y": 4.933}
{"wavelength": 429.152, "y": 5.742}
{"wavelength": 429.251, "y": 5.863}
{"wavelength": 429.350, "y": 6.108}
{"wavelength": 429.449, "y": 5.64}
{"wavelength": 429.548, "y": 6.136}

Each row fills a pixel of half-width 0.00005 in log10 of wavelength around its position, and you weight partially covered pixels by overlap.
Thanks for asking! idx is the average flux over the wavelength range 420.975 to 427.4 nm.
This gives 6.33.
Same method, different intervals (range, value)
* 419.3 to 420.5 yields 6.55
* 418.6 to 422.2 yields 6.59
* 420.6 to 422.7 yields 6.41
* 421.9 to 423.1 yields 6.11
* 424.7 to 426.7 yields 6.38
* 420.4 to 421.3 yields 6.72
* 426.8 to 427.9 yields 6.1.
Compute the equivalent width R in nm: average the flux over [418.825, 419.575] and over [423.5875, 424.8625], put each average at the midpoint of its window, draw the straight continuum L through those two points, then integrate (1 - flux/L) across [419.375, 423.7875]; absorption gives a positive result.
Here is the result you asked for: 0.12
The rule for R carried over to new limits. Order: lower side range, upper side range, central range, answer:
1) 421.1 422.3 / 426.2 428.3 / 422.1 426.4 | 0.10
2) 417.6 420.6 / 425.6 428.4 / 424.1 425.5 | -0.04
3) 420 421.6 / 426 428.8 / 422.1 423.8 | 0.06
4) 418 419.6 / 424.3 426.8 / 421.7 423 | 0.08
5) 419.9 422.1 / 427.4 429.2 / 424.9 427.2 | -0.05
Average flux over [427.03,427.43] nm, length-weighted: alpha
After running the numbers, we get 5.42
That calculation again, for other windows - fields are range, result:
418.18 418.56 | 6.49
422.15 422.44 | 6.64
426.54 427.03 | 6.65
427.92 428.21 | 5.75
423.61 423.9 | 6.29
